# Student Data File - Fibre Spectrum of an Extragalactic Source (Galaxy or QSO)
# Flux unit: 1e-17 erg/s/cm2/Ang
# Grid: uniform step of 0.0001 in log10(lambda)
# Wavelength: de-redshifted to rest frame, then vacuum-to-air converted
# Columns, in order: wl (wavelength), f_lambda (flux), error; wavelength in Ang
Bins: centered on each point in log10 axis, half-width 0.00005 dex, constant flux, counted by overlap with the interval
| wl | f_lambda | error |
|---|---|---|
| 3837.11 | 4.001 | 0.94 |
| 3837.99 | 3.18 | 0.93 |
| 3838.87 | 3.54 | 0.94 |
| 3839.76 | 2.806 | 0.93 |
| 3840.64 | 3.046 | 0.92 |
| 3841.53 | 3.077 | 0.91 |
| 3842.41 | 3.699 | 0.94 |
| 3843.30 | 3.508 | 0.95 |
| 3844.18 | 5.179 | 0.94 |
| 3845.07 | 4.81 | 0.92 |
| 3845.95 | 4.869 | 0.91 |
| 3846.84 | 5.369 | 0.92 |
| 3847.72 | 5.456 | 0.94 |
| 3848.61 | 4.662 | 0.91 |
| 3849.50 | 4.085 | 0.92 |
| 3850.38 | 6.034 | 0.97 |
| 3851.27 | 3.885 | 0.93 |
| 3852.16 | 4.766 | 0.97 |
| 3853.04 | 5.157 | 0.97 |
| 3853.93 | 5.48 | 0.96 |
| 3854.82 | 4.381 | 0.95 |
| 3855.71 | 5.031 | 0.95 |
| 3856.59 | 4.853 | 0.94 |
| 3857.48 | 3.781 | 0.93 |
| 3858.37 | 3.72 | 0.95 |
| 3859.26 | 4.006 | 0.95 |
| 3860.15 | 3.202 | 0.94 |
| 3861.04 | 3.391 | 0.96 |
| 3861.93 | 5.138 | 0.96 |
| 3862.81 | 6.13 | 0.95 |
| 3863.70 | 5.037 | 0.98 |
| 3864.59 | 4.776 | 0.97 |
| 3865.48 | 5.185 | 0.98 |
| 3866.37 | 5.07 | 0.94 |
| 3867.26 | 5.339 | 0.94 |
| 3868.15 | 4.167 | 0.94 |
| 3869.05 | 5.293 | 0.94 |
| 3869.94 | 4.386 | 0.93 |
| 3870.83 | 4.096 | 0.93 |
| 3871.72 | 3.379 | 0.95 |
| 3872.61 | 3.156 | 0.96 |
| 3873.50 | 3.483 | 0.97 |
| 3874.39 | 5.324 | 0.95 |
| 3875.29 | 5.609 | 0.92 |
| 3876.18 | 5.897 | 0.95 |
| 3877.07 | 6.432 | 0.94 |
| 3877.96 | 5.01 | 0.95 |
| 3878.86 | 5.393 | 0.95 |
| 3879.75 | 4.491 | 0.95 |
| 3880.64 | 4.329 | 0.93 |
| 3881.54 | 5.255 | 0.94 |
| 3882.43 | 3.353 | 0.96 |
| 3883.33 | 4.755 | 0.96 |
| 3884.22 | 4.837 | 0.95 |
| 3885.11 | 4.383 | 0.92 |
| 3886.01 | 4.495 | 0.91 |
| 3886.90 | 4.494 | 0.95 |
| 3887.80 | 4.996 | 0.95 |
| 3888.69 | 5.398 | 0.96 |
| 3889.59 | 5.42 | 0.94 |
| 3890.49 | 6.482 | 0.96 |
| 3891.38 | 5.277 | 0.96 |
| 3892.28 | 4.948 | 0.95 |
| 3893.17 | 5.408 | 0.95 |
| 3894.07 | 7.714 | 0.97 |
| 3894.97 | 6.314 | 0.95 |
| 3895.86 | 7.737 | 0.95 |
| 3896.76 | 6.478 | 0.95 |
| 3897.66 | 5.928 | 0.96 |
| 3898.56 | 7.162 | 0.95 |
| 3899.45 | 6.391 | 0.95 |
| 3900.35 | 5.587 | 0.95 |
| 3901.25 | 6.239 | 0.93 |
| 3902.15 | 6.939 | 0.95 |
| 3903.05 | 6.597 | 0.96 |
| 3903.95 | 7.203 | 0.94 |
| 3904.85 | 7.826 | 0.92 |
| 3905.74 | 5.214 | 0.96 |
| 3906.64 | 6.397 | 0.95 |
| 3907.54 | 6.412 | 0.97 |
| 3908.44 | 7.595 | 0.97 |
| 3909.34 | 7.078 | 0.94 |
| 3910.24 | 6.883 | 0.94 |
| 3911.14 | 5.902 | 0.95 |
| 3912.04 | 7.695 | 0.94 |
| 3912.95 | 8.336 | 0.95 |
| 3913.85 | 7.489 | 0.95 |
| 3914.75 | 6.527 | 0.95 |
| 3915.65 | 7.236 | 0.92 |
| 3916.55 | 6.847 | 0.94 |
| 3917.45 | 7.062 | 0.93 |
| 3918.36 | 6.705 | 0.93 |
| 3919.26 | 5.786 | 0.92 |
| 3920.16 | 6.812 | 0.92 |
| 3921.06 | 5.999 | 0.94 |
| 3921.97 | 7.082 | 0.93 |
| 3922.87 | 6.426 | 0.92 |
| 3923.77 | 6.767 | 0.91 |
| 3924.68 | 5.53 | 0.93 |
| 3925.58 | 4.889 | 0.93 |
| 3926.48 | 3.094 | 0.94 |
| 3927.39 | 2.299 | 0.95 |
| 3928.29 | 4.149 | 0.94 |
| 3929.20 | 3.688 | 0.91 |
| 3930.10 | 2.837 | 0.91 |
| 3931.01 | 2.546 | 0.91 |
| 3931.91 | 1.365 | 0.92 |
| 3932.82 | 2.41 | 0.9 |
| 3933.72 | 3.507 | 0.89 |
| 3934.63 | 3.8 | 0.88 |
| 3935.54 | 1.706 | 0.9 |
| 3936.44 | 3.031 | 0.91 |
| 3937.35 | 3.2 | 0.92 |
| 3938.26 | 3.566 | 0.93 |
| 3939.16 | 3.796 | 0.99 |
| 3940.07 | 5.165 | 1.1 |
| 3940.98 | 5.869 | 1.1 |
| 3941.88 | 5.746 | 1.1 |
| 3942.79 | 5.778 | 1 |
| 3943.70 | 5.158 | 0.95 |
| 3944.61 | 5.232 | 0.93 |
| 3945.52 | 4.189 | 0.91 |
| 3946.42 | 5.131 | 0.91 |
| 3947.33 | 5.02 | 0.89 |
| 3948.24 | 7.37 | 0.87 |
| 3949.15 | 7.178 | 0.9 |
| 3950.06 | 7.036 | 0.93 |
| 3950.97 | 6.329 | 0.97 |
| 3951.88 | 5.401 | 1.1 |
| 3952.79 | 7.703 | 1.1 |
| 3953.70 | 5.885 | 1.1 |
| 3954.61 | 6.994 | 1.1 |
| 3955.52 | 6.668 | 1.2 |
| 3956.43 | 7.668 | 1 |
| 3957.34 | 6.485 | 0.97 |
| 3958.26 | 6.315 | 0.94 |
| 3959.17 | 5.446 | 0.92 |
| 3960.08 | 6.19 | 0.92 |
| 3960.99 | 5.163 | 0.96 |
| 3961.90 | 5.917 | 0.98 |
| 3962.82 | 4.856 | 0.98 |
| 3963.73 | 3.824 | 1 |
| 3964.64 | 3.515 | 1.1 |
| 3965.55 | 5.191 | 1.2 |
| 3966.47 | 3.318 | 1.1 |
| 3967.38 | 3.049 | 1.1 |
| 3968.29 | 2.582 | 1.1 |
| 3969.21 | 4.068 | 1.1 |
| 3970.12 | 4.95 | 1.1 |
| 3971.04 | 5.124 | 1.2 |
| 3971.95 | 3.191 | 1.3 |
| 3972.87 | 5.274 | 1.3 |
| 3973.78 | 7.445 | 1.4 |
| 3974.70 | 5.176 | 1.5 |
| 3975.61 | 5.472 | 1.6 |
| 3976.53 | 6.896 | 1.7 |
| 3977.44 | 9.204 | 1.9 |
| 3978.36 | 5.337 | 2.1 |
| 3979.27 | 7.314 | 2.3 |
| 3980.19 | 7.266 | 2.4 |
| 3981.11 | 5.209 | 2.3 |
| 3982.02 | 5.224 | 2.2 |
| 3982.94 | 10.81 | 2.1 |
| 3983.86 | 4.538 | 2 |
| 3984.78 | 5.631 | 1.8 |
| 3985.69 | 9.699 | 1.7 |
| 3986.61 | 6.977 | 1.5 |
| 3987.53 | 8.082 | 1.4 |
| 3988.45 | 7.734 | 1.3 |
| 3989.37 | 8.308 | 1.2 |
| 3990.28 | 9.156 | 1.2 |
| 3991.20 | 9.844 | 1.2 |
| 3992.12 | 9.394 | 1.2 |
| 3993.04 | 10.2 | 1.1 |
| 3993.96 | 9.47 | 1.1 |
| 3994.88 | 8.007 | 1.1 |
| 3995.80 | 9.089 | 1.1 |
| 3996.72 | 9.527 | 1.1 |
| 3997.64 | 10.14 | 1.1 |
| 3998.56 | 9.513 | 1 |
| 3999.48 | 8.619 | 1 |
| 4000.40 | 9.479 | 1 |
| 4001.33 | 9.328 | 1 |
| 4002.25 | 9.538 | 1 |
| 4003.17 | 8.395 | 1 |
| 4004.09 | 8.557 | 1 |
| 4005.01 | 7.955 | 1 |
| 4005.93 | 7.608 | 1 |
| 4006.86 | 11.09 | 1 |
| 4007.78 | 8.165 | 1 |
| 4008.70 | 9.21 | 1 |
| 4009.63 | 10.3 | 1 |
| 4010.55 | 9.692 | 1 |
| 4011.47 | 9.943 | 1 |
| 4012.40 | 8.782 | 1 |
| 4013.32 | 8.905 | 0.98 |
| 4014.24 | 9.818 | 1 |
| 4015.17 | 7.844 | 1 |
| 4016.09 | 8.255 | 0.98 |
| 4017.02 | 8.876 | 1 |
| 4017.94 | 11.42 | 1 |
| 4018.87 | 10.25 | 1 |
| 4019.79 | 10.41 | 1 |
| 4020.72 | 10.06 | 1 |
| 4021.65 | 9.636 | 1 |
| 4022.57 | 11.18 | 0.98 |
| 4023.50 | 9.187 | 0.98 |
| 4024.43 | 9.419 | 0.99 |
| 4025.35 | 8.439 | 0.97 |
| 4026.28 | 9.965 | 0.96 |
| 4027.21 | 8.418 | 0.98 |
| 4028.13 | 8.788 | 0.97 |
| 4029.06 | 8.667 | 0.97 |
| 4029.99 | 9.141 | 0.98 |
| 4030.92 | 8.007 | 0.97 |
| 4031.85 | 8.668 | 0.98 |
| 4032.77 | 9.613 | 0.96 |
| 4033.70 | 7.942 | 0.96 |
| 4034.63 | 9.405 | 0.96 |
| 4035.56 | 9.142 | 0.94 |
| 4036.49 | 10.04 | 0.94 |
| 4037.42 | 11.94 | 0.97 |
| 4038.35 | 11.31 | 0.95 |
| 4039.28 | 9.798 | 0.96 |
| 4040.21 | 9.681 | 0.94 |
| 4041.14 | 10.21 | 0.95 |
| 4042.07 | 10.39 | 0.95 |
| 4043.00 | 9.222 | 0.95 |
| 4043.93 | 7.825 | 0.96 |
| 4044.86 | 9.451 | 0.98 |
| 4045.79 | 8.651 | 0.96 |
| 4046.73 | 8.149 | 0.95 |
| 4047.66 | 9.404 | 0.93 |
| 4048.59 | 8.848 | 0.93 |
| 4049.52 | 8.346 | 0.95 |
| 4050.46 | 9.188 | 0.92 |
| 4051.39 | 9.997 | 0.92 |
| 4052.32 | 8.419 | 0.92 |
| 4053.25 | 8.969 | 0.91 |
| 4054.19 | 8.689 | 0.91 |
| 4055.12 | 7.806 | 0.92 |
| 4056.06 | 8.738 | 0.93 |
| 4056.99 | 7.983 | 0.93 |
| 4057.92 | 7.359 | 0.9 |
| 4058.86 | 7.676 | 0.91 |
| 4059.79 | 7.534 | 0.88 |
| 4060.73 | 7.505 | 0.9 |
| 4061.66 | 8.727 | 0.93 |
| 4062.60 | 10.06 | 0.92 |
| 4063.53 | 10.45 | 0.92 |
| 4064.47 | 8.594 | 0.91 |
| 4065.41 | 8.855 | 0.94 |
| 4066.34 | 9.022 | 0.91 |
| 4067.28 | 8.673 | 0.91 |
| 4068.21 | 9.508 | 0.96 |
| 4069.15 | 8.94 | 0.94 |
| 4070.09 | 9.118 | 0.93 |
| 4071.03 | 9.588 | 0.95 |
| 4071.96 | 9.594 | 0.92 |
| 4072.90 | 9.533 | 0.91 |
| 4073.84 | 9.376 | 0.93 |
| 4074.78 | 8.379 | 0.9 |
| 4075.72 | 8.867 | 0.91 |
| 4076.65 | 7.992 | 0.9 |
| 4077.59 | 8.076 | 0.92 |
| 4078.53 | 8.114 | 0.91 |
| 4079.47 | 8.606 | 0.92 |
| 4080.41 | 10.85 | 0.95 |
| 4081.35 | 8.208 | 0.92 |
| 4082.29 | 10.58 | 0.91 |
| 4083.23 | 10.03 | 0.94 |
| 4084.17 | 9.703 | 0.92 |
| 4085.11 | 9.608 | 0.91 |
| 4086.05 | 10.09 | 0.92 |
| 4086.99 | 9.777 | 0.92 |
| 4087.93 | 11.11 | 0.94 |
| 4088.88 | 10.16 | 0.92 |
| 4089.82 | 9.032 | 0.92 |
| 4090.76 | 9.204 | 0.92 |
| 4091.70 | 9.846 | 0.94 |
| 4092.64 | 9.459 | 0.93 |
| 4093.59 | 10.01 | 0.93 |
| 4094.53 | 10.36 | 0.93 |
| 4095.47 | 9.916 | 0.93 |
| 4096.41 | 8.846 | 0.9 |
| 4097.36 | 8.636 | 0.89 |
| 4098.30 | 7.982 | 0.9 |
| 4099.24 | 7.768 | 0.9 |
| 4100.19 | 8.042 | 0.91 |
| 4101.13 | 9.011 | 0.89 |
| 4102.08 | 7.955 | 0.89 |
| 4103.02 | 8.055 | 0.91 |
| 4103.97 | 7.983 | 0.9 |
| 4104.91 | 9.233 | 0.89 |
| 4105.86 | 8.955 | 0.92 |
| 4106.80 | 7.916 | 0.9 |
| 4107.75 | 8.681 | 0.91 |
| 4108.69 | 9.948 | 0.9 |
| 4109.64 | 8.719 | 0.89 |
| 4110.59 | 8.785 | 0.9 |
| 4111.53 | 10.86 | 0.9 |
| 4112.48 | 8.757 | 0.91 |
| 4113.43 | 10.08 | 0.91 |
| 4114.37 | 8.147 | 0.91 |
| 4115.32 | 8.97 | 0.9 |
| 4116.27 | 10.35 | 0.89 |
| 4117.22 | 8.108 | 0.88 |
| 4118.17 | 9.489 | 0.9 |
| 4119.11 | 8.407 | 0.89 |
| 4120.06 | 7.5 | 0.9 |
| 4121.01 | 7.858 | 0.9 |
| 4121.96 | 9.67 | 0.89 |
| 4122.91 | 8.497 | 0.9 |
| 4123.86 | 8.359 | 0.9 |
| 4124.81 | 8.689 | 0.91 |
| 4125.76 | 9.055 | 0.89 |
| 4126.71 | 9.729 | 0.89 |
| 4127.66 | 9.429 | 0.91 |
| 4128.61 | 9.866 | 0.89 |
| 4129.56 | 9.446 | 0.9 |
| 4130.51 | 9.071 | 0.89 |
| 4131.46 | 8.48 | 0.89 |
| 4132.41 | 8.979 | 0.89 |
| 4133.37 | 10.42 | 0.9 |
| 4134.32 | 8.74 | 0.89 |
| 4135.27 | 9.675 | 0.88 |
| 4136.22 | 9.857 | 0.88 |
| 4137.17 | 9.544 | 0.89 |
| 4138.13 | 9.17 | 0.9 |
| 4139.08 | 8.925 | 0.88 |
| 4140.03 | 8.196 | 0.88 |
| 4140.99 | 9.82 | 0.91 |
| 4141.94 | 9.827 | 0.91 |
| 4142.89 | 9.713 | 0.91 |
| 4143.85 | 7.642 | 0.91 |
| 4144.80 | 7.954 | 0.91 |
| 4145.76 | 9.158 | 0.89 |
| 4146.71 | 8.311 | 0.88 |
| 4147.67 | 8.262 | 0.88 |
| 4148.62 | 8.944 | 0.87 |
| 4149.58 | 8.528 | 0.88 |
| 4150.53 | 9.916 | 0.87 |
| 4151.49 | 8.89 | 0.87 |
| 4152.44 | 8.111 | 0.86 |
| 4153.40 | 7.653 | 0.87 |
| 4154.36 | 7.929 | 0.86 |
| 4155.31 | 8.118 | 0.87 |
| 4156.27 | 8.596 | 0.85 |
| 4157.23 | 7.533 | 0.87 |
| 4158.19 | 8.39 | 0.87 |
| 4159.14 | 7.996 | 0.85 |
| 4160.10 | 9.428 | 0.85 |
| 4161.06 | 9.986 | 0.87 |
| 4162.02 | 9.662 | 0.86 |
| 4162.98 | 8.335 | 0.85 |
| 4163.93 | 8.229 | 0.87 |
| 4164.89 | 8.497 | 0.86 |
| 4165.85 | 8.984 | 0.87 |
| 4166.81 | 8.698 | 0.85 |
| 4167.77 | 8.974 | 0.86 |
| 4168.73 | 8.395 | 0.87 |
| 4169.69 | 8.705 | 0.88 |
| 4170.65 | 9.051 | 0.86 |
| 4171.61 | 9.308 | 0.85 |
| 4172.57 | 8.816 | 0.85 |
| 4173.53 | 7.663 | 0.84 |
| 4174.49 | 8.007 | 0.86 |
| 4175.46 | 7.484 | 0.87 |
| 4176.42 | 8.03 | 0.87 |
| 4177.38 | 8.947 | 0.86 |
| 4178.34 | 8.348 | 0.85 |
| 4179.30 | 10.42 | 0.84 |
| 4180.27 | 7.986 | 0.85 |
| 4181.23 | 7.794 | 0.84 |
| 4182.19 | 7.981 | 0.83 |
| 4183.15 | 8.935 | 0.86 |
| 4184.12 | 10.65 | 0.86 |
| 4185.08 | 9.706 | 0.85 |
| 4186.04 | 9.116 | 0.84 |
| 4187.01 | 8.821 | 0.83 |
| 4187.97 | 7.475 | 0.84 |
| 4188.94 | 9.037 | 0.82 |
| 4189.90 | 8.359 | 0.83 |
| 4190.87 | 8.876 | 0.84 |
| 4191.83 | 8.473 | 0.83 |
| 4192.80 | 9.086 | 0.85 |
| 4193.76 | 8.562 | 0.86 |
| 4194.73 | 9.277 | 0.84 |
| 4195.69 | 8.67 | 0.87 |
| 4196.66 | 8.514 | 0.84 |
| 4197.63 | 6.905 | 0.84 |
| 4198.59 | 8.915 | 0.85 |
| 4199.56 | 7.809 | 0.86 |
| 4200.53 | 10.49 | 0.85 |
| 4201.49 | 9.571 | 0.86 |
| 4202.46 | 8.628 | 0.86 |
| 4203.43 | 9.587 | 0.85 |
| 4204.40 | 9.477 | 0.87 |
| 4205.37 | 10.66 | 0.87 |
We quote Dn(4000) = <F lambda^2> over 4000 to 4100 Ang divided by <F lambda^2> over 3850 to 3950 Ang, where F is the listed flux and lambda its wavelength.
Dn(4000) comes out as 1.89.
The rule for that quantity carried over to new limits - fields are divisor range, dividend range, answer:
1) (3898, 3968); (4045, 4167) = 1.76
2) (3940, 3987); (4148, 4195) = 1.65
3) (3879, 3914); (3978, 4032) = 1.54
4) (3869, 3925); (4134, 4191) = 1.68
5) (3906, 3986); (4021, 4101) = 1.75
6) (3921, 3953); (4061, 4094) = 2.14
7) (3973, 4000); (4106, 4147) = 1.23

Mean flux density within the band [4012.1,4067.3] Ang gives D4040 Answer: 9.13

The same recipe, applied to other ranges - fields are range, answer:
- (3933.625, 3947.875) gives 4.41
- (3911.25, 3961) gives 5.41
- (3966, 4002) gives 7.19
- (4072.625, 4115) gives 9.14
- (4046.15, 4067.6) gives 8.65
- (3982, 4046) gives 9.14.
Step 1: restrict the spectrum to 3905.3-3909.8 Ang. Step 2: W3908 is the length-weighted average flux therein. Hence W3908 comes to 6.54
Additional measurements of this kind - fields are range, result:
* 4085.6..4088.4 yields 10.3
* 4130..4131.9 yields 8.8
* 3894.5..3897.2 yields 6.85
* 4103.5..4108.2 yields 8.56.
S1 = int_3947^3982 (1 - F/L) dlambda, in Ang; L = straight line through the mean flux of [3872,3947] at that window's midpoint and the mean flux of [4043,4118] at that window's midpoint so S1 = 4.38 Ang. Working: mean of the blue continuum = 5.38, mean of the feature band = 5.71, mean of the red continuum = 9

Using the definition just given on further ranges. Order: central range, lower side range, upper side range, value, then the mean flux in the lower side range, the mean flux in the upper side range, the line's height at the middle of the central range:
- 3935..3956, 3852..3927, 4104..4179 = 3.2 Ang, 5.58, 8.84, 6.3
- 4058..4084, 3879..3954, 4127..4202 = -4.8 Ang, 5.52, 8.8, 7.56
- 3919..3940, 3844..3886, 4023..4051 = 7.5 Ang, 4.71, 9.24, 6.41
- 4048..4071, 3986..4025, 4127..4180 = 0.9 Ang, 9.22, 8.82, 9.08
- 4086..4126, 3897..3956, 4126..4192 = -4.7 Ang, 5.62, 8.81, 8.09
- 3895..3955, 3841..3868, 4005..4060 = 6.6 Ang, 4.63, 9.18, 6.43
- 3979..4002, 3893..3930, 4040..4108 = -2.2 Ang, 6.3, 9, 7.61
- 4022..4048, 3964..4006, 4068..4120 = -4.2 Ang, 7.17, 9.14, 8.07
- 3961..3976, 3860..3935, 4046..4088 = 5.1 Ang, 5.41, 8.97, 6.9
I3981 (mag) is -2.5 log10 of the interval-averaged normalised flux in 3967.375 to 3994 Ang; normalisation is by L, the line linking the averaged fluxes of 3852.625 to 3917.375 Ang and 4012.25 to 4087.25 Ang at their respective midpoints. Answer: 0.14 mag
